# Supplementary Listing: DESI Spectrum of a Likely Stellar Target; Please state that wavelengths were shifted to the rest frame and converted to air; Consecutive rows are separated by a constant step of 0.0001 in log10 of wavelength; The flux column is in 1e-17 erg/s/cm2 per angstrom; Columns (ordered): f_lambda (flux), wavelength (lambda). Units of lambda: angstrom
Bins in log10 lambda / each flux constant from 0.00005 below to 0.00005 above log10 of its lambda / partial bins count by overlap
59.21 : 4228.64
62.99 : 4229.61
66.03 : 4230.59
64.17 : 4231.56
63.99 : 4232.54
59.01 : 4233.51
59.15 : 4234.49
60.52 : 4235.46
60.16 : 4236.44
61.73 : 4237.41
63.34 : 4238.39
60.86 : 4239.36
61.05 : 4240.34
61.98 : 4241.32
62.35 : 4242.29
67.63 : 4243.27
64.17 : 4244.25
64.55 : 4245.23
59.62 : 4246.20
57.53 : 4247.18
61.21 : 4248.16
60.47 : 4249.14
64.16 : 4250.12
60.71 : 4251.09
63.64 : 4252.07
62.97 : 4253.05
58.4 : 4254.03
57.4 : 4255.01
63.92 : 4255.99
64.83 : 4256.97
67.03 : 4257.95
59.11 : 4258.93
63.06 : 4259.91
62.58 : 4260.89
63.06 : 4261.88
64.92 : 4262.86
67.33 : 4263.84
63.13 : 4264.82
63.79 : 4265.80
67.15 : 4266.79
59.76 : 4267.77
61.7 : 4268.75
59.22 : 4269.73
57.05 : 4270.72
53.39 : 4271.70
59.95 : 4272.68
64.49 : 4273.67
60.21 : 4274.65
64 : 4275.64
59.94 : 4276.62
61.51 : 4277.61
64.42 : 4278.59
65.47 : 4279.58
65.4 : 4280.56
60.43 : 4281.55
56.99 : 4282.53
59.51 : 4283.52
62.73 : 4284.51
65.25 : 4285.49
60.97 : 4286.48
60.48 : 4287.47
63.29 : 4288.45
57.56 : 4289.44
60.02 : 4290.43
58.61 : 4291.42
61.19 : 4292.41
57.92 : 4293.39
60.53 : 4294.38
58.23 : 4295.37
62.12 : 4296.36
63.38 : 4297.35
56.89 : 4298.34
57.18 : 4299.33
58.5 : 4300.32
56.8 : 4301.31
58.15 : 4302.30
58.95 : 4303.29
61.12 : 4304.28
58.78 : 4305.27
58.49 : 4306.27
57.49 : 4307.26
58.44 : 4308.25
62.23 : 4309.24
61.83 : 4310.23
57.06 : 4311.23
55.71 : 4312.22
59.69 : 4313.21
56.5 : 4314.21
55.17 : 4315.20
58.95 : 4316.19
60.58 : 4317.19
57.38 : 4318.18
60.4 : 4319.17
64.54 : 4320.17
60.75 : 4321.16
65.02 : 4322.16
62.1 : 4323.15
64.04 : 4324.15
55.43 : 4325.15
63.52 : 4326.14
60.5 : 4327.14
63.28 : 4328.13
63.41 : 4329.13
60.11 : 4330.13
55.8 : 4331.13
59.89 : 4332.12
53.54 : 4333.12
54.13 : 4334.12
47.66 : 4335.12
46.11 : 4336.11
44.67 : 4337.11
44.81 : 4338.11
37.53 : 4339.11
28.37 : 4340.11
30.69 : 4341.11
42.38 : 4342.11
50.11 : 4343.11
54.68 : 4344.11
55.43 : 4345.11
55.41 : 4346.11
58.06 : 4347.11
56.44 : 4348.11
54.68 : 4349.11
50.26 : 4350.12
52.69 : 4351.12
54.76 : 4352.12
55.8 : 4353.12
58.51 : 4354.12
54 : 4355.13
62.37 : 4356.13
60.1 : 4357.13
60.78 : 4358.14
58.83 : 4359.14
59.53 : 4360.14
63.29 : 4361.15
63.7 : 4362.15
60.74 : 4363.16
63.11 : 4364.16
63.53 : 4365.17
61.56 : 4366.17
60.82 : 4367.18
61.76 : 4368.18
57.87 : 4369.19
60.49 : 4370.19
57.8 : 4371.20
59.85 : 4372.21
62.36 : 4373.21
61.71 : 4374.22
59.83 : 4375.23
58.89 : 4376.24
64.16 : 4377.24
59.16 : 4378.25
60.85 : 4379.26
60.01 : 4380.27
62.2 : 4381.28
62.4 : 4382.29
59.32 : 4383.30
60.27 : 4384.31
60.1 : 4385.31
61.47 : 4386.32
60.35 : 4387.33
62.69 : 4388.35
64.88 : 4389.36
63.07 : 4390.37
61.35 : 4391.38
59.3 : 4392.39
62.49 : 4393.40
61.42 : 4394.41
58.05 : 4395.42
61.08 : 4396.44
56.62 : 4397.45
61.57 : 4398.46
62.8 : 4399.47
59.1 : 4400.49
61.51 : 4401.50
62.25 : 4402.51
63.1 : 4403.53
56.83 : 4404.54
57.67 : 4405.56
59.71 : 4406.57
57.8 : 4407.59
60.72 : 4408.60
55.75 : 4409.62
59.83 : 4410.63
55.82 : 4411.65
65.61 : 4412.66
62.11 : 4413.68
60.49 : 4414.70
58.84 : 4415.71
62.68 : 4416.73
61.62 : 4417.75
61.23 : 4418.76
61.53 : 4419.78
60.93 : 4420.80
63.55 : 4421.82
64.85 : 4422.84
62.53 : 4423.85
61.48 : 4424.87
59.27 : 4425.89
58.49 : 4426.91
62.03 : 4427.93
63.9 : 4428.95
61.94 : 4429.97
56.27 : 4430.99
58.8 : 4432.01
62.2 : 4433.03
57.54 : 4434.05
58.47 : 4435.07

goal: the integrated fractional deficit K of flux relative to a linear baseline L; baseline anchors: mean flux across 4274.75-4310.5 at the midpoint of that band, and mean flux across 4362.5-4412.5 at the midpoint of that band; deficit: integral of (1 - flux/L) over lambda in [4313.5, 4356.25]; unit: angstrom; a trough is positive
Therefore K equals 4.1 angstrom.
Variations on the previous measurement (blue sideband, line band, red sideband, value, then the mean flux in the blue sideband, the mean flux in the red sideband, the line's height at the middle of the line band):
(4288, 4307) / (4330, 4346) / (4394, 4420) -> 3.18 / 59.3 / 60.2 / 59.6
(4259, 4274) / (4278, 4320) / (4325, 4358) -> -1.30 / 61.9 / 52.9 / 58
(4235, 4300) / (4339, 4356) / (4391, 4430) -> 2.93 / 61.6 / 60.7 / 61.1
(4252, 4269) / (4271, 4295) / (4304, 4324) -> 0.24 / 63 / 59.7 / 61.6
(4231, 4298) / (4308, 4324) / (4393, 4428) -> 0.37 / 61.7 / 60.6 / 61.3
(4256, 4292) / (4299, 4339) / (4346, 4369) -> 1.64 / 61.9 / 58.8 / 60.2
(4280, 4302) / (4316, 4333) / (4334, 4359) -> -1.94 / 60.2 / 50.9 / 54.6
